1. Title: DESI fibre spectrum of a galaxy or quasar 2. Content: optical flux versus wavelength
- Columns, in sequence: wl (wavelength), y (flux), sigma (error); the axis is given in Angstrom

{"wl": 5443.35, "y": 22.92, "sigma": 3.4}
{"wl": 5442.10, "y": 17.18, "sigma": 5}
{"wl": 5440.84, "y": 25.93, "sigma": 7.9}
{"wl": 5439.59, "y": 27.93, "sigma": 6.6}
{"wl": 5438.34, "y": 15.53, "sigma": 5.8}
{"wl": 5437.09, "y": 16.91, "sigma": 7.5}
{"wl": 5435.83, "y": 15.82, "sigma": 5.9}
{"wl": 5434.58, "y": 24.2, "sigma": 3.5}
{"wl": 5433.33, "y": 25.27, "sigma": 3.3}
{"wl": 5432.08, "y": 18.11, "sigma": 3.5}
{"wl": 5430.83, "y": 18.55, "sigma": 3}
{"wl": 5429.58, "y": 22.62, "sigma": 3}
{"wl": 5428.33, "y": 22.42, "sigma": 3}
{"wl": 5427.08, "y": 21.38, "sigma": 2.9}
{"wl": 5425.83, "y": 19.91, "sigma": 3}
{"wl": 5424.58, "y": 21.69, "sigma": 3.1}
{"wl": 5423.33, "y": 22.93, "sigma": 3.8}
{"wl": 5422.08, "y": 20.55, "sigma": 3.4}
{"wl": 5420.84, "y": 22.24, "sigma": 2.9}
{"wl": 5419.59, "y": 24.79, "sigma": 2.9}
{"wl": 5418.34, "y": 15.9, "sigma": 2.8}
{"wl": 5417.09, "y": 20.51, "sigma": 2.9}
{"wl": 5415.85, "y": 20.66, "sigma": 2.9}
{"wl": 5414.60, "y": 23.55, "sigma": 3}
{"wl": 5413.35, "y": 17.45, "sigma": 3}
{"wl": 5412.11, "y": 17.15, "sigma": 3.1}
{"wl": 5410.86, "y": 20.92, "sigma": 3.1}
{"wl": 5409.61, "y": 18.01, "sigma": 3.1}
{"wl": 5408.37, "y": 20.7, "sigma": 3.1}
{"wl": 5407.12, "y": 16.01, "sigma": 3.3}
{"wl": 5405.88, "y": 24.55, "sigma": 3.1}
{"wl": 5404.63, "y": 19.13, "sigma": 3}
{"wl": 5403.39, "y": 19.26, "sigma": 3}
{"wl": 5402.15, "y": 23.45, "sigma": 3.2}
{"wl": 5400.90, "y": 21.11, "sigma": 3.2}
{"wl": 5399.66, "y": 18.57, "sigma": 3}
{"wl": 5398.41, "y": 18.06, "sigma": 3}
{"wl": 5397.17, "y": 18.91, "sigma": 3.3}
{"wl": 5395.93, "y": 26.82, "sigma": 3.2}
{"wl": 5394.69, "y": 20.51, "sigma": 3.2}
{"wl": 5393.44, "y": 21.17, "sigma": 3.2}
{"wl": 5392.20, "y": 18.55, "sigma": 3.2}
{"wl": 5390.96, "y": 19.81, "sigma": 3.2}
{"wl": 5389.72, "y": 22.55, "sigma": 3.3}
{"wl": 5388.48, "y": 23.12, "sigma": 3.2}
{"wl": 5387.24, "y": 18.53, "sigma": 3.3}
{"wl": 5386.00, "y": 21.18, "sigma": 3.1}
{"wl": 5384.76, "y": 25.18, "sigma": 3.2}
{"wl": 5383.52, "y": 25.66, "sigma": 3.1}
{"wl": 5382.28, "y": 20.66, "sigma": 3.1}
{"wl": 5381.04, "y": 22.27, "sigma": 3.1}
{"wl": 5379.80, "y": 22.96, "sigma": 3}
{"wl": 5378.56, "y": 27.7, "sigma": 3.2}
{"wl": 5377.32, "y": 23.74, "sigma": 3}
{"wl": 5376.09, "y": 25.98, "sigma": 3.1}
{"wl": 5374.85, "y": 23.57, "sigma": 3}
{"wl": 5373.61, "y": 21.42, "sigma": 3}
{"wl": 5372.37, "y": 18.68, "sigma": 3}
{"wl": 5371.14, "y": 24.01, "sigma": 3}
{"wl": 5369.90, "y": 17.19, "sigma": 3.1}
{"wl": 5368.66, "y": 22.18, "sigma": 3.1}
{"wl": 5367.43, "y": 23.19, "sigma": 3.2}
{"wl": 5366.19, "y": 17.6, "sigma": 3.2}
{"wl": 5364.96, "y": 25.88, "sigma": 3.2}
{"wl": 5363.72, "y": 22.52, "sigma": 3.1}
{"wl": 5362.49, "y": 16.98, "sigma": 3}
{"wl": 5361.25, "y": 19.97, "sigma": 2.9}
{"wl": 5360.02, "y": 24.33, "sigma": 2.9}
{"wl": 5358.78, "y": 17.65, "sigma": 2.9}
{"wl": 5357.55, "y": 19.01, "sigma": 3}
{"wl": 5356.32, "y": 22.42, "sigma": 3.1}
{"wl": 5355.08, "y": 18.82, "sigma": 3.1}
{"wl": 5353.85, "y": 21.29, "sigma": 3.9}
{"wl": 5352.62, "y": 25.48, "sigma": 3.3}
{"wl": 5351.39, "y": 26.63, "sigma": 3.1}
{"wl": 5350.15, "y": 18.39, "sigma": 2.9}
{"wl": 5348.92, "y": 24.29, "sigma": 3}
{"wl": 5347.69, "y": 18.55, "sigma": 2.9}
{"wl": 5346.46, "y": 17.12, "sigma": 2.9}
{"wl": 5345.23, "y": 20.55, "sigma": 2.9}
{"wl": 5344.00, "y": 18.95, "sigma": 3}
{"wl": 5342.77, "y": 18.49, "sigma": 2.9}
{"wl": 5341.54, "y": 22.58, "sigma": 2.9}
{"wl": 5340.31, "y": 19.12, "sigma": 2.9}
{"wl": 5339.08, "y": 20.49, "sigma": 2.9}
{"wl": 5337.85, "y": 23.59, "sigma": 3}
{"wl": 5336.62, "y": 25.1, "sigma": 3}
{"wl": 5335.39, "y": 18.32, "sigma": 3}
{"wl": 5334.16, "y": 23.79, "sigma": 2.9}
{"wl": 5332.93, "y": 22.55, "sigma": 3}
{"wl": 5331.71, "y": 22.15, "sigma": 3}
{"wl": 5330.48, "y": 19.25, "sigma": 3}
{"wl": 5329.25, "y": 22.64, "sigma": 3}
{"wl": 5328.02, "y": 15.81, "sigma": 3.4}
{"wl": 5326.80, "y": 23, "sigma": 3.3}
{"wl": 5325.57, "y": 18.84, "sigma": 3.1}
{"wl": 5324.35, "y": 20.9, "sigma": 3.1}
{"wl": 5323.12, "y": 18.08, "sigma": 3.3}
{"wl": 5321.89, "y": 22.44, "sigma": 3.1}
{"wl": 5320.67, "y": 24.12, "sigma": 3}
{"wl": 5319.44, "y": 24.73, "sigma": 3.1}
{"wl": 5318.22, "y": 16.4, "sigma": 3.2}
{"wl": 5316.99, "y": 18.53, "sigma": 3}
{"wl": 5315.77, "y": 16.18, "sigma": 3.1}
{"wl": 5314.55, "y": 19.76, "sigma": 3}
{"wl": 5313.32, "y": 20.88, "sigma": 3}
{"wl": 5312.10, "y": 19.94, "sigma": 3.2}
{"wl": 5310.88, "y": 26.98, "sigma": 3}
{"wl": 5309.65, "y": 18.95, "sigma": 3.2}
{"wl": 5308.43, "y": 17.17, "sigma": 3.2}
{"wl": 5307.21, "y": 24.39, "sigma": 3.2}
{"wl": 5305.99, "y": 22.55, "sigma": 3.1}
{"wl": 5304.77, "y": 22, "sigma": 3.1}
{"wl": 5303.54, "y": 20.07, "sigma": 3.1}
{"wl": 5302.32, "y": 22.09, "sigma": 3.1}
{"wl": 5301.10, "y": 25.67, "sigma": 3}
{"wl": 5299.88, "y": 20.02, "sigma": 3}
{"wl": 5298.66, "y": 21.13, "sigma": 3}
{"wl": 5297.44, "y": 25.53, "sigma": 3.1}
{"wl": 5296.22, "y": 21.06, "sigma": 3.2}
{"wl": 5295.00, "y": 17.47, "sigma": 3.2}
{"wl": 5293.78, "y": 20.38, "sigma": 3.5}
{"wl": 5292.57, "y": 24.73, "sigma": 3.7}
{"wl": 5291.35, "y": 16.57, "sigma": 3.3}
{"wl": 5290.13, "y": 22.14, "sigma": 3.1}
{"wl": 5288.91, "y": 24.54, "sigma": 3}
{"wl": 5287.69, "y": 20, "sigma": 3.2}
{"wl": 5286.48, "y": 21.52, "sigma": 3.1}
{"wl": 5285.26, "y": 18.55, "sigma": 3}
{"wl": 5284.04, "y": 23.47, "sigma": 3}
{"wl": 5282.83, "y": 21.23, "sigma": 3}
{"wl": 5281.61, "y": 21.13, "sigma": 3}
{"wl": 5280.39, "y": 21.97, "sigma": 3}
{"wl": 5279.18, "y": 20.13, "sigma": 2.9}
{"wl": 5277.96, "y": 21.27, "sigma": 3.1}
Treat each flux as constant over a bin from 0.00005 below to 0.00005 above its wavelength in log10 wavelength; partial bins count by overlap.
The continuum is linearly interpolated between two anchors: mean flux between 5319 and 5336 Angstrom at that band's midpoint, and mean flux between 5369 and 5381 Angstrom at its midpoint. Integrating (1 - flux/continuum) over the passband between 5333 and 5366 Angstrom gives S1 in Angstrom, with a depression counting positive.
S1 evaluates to 1.1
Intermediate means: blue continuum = 21.1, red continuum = 22.8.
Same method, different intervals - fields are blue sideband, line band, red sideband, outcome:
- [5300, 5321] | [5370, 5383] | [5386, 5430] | -1.3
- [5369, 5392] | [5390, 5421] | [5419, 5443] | 2.2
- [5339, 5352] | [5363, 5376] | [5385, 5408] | -0.8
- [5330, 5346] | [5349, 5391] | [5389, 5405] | -2.3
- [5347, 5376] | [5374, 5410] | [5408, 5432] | -1.2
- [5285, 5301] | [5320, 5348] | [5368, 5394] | 1.2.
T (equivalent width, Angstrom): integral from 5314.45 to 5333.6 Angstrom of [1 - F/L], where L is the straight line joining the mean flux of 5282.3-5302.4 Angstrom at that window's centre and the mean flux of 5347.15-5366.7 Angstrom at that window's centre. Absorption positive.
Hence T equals 0.9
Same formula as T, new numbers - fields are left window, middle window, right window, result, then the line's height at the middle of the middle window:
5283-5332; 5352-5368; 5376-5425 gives 0.0 Angstrom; 21.2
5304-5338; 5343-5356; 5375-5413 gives 0.1 Angstrom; 21.2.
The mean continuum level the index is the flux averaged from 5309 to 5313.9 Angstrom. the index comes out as 21.7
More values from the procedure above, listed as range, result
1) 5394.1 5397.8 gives 22.1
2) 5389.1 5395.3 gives 20.5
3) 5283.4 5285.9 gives 21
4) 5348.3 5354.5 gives 23.2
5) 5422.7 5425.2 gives 22.3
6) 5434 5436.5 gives 19.8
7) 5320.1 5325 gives 21.4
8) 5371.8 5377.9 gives 22.7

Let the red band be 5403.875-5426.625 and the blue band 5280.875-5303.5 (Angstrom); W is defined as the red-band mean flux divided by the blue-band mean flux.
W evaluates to 0.95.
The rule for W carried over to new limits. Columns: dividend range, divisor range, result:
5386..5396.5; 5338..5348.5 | 1.08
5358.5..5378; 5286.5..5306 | 1.00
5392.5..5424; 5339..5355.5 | 0.99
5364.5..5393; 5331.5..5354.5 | 1.04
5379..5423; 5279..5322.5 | 0.98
